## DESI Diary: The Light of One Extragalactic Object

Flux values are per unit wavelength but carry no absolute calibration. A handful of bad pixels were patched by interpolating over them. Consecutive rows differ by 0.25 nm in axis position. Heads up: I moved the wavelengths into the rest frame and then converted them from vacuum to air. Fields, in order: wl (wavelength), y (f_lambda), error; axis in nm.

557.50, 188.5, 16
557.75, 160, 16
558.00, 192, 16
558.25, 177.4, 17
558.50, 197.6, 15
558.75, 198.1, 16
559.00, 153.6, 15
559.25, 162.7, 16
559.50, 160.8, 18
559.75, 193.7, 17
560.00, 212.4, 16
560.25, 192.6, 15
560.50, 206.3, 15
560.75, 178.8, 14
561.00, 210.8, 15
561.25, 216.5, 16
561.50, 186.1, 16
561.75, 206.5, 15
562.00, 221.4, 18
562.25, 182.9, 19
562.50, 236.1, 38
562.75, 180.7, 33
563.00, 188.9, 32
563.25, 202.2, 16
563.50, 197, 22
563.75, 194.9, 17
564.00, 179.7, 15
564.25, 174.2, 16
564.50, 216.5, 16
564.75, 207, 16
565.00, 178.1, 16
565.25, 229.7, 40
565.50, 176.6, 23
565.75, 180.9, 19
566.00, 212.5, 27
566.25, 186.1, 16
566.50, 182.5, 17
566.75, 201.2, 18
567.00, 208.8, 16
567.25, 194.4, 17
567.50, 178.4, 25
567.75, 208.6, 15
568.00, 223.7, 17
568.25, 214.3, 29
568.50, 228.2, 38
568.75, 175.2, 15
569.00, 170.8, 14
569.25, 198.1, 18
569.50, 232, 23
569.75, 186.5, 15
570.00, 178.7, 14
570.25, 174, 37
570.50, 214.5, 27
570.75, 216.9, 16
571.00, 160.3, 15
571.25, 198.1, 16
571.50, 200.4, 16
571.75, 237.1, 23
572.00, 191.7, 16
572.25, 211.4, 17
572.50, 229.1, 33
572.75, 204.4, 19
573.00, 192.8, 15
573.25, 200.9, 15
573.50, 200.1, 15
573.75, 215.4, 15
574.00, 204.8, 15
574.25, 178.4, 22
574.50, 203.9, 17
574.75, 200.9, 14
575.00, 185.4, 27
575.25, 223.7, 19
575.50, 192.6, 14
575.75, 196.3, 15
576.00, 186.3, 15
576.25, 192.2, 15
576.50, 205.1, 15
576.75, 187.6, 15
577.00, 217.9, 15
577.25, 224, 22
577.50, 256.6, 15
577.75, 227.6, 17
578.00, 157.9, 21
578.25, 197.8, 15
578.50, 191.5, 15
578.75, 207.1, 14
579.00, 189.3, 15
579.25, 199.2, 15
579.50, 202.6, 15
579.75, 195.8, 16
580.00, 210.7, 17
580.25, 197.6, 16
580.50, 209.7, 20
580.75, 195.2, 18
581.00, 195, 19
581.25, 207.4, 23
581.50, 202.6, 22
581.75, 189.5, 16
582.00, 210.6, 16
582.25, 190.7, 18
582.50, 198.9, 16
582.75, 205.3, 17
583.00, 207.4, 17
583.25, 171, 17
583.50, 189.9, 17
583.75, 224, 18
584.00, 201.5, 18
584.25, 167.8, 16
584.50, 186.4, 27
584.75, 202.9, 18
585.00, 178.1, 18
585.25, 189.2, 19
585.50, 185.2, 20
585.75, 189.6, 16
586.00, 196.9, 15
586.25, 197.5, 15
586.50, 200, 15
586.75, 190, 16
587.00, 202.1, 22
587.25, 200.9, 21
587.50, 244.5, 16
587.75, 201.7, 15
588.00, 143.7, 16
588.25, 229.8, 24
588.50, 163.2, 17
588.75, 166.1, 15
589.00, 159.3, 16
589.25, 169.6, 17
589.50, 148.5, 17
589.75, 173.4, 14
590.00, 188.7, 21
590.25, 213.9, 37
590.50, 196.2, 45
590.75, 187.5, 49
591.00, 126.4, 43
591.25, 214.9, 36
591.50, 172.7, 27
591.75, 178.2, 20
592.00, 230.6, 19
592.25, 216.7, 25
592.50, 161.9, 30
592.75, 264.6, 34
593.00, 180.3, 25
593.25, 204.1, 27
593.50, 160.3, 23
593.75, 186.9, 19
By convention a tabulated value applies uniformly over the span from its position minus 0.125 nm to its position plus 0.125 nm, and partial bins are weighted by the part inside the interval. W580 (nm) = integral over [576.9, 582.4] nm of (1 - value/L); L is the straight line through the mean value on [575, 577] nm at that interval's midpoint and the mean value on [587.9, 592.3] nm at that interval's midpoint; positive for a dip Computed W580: -0.27 nm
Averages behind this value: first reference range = 198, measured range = 203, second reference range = 182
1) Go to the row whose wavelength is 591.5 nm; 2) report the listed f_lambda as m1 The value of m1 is 172.7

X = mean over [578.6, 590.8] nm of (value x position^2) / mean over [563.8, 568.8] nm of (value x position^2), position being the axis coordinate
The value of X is 1.04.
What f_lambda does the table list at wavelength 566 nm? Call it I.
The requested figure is 212.5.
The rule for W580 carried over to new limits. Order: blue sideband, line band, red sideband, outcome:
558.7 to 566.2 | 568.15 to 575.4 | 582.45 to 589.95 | -0.32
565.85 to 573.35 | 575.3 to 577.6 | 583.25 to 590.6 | -0.12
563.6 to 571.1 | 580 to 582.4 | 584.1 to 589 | -0.10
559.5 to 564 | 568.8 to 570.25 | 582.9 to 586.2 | 0.04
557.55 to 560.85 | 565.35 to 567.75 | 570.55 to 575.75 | 0.01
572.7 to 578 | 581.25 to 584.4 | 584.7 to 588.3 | 0.02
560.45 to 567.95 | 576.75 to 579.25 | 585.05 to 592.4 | -0.18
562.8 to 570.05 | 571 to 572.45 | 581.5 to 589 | -0.07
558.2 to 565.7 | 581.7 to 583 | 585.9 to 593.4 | -0.06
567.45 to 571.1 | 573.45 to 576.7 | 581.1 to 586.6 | -0.03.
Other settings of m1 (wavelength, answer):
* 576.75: 187.6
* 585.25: 189.2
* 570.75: 216.9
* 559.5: 160.8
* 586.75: 190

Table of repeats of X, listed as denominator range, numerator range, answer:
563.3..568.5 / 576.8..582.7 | 1.08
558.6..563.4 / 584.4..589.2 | 1.07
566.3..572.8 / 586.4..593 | 1.02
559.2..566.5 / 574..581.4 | 1.08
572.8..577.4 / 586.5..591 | 0.97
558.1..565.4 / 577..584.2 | 1.11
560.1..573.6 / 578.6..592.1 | 1.03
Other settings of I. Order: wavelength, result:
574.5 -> 203.9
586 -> 196.9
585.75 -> 189.6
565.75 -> 180.9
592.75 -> 264.6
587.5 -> 244.5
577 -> 217.9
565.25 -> 229.7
